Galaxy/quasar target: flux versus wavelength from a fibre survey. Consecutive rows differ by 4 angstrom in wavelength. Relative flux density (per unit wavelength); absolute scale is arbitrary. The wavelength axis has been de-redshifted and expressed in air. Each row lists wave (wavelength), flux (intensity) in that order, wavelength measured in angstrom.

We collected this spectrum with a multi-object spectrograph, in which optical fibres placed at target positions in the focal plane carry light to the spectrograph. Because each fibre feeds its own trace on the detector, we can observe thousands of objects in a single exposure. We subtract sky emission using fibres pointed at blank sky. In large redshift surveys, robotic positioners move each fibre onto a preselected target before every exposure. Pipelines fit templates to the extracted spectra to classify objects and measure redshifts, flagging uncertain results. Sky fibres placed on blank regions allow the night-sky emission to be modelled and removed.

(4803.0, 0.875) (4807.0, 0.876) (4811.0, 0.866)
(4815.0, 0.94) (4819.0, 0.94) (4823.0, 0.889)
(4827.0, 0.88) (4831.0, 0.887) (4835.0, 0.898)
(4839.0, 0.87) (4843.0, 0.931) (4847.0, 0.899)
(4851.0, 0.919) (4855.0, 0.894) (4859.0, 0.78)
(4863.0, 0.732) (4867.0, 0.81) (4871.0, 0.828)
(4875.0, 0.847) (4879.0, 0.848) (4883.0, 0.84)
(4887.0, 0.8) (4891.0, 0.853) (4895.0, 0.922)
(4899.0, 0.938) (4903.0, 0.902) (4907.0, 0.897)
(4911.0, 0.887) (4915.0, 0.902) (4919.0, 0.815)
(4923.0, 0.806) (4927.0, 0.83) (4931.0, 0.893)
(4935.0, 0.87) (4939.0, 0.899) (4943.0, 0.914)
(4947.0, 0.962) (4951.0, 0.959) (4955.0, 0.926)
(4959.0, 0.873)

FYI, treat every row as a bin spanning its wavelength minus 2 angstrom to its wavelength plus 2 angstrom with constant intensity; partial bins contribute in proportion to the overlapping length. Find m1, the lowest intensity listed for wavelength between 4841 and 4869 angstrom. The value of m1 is 0.732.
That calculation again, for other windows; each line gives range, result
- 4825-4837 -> 0.88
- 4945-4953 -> 0.959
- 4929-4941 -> 0.87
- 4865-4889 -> 0.8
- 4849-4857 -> 0.894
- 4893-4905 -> 0.902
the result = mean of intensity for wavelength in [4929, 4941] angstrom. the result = 0.887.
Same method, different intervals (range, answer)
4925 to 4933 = 0.861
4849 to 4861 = 0.864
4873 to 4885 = 0.845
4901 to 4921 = 0.881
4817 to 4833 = 0.899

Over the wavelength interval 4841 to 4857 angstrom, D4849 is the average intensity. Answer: 0.911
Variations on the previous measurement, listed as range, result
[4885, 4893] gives 0.827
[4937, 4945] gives 0.907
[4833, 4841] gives 0.884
